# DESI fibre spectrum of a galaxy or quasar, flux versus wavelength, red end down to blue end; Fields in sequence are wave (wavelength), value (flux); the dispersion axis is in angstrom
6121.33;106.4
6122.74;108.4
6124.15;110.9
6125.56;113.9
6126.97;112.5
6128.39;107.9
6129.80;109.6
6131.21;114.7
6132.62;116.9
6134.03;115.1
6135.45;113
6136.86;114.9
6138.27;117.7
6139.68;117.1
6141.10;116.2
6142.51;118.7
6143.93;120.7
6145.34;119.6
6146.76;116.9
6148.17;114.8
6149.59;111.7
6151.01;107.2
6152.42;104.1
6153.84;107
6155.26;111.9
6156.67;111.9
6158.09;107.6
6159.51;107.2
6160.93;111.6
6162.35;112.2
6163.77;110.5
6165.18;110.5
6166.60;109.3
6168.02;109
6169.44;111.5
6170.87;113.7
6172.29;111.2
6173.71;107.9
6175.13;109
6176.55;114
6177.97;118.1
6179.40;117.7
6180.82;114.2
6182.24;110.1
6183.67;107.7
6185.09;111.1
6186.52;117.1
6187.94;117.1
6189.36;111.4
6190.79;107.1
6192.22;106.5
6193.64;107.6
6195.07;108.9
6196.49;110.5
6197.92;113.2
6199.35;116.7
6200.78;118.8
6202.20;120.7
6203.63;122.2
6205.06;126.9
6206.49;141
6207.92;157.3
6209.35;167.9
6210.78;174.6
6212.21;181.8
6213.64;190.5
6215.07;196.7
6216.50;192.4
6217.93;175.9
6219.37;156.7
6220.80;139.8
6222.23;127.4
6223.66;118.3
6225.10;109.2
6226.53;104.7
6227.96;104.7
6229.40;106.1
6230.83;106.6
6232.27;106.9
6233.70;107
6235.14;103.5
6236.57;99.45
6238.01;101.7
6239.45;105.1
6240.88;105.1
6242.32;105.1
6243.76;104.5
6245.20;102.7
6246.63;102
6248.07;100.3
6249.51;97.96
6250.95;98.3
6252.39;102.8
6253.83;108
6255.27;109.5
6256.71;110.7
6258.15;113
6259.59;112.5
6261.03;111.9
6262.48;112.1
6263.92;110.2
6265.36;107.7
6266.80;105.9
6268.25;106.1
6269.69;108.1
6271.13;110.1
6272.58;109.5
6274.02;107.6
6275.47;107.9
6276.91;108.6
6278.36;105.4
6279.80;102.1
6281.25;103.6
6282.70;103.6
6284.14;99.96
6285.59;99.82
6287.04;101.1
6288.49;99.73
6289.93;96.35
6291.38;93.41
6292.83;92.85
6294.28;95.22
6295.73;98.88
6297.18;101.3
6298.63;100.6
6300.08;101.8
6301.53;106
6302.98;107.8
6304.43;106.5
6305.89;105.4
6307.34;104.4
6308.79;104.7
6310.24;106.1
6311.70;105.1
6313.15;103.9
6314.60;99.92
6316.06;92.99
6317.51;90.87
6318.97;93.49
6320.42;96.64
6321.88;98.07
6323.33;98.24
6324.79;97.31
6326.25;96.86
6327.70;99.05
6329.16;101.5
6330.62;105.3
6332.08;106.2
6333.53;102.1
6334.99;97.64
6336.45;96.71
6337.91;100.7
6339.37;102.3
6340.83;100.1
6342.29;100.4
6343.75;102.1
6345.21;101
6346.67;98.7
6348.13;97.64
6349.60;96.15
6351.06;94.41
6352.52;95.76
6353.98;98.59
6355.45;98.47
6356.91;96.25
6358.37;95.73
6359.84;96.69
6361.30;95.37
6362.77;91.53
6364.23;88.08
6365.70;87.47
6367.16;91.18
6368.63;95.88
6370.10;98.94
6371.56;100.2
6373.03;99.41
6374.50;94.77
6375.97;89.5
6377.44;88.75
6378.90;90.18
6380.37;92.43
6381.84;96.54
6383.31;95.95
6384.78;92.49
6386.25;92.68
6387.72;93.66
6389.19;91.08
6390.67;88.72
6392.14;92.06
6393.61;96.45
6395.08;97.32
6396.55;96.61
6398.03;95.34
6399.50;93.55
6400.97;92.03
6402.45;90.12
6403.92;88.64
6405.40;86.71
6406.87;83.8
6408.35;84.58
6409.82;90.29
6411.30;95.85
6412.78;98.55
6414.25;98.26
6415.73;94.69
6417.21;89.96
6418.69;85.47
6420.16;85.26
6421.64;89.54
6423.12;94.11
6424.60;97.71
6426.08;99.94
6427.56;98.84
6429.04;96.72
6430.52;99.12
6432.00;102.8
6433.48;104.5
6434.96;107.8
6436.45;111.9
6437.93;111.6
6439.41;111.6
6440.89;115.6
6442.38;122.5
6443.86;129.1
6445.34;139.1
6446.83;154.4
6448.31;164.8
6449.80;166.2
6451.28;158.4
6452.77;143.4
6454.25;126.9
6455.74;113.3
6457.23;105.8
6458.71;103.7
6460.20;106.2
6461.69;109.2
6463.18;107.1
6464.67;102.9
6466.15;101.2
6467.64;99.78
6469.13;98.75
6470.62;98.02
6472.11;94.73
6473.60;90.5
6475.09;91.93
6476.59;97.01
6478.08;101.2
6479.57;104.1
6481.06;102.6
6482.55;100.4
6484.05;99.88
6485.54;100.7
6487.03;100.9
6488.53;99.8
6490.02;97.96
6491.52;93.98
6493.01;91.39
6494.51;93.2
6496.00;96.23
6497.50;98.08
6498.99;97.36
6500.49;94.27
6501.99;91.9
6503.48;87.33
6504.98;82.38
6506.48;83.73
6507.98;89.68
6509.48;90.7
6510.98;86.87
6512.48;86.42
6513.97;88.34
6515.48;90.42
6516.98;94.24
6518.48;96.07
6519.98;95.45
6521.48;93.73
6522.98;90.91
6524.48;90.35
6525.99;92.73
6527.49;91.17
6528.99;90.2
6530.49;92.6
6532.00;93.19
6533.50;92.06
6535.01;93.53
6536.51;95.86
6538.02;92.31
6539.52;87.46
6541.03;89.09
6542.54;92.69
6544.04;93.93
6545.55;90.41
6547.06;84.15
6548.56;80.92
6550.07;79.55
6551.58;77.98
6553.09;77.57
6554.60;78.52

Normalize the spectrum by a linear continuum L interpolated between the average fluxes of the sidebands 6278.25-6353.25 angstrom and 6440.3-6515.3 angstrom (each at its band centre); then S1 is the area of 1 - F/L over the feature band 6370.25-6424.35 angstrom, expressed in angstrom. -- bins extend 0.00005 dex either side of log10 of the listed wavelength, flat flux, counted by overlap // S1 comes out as 5.5 angstrom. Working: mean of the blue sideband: 100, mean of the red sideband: 106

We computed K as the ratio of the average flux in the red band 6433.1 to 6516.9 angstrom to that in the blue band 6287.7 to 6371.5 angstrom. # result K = 1.07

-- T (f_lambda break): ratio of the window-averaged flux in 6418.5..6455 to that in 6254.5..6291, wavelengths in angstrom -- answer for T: 1.1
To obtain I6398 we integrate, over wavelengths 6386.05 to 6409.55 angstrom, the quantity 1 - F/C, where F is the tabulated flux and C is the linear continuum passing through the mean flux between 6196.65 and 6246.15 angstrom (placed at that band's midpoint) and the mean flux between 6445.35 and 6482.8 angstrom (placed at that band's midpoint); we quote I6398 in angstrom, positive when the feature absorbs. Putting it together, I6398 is 5.4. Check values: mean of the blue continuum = 129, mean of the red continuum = 114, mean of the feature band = 91.4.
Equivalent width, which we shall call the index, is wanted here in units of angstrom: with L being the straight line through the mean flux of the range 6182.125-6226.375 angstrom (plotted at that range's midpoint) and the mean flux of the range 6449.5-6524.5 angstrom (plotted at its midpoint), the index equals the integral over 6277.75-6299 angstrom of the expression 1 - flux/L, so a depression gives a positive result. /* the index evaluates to 4.2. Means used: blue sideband 134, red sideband 100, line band 99.6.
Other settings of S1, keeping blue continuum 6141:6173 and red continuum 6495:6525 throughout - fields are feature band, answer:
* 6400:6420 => 1.35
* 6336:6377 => 1.52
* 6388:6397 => 0.41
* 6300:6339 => 0.56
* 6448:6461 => -4.99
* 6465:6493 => -1.60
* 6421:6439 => -1.04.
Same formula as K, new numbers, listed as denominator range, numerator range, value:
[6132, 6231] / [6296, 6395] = 0.80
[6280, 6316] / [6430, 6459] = 1.23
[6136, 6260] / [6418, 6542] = 0.86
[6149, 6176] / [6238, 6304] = 0.95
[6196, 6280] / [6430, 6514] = 0.88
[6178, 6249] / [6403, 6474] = 0.87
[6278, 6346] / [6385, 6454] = 1.04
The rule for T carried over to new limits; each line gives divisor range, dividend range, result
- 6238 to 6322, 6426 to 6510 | 1.03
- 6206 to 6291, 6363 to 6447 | 0.83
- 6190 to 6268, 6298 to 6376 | 0.82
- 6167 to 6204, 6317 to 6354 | 0.88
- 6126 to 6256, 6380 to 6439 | 0.80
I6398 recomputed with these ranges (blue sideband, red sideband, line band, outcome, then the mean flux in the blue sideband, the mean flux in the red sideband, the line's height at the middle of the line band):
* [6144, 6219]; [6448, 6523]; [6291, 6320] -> 3.5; 123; 102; 115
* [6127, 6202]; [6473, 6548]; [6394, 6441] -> 1.0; 112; 93.2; 98.4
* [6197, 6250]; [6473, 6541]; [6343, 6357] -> 1.8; 127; 93.5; 112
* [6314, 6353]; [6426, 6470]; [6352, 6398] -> 4.9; 98.6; 117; 105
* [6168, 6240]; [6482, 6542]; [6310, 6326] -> 2.1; 124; 92.8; 113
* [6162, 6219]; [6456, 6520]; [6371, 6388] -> 2.2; 127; 96.5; 108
